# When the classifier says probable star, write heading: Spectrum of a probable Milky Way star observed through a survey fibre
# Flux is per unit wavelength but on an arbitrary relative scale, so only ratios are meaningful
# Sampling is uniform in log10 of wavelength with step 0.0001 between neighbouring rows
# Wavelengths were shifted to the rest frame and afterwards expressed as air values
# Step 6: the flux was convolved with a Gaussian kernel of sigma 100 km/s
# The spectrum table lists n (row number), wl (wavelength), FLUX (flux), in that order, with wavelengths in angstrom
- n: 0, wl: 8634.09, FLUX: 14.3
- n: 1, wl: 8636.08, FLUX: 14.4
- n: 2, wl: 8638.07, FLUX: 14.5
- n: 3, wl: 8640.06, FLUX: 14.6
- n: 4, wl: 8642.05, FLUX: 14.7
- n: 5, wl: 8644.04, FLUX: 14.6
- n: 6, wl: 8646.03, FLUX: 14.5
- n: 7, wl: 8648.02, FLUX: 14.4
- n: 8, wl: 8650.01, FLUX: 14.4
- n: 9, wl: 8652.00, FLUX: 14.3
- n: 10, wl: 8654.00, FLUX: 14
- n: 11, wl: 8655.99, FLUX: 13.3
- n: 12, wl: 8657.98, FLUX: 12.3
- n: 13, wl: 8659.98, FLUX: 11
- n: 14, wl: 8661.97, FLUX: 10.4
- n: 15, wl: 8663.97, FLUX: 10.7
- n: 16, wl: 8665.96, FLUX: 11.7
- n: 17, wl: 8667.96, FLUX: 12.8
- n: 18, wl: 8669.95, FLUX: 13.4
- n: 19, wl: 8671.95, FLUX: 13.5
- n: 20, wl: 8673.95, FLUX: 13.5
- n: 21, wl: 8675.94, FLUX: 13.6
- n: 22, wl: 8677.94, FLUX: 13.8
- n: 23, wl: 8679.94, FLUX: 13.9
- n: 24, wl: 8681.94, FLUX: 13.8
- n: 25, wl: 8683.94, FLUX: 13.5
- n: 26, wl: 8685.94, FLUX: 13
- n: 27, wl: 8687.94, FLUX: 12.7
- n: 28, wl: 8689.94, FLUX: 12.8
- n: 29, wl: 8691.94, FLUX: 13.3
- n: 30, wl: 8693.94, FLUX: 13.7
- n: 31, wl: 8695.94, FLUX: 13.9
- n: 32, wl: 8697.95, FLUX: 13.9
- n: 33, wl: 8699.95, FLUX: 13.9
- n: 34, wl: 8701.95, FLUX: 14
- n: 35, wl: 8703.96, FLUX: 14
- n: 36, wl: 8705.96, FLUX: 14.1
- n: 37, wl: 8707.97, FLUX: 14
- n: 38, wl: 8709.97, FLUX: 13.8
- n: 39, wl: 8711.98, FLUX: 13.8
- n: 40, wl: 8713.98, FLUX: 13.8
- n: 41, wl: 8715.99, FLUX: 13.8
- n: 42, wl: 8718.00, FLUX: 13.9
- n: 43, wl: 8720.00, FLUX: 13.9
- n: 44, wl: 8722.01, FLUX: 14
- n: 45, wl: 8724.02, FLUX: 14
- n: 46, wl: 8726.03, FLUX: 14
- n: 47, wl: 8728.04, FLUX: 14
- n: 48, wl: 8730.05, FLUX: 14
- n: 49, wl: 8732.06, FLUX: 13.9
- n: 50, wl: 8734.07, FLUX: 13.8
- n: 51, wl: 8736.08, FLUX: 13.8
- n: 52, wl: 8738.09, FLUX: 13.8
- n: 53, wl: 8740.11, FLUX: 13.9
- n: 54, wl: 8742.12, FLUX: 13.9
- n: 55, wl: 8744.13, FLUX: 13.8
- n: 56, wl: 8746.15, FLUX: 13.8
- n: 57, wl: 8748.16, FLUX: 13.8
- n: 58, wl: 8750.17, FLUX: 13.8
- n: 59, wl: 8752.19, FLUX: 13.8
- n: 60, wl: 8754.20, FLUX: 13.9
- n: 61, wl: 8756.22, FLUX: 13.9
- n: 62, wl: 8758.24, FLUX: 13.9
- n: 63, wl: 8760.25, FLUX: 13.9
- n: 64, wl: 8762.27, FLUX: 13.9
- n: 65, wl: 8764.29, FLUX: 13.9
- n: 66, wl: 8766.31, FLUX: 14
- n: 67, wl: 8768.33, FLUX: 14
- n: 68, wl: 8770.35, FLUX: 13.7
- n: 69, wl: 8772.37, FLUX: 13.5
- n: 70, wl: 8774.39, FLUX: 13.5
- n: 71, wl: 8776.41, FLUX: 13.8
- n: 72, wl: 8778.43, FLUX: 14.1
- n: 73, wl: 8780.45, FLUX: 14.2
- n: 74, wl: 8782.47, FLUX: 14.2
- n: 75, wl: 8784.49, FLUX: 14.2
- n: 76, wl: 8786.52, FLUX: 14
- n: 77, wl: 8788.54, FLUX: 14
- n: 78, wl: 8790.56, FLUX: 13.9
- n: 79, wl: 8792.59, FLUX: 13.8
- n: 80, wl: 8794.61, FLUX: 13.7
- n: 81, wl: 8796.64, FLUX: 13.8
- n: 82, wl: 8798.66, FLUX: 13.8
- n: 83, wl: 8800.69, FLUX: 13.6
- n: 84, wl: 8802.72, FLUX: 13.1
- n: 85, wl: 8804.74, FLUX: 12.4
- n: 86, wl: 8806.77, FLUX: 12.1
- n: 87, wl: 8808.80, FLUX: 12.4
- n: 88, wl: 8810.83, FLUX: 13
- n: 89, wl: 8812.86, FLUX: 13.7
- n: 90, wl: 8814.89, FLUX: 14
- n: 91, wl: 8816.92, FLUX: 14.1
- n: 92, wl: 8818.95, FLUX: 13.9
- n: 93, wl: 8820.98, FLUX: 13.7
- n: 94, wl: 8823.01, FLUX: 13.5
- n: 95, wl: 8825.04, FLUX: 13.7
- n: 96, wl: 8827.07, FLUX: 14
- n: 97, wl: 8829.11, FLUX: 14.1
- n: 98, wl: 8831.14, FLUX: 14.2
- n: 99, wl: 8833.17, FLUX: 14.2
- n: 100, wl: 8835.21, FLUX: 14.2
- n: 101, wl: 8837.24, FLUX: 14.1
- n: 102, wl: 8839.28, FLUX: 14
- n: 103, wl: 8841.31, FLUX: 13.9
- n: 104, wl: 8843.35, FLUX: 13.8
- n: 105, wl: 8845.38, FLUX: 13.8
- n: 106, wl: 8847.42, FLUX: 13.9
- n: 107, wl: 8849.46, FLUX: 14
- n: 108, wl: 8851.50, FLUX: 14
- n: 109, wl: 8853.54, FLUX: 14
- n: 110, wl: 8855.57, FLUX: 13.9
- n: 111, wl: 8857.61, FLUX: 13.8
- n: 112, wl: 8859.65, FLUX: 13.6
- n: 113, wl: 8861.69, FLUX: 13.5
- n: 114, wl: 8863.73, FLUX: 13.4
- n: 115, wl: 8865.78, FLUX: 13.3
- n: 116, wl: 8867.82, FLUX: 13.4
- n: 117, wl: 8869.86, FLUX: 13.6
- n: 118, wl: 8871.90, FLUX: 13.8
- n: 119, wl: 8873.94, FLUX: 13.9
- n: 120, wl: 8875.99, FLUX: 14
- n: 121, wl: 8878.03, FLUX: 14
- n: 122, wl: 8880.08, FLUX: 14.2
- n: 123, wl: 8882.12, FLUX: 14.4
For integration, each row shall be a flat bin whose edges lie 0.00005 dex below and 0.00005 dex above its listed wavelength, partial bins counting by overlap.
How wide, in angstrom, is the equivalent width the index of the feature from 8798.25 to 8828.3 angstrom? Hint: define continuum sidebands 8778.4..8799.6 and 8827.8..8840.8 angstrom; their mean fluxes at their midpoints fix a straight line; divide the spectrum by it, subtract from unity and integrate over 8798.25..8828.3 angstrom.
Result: 1.4 angstrom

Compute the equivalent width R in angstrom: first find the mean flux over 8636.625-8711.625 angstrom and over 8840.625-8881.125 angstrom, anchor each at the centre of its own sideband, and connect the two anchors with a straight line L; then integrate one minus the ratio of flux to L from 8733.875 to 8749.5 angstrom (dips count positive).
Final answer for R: -0.3 angstrom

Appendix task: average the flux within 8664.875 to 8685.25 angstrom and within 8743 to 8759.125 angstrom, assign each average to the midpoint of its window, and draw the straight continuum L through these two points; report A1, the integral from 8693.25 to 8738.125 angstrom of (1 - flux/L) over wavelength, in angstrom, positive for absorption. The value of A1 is -1.01 angstrom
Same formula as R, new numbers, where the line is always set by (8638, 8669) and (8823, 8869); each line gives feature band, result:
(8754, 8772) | -0.4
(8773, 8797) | -0.5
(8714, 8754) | -1.2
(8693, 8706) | -0.5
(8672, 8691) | -0.1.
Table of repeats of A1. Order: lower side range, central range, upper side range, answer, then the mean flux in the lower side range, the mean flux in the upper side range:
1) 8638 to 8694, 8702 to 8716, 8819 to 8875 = -0.5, 13.3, 13.8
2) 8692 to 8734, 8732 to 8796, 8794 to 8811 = -2.1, 13.9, 13.1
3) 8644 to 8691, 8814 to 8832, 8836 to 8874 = -0.3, 13.1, 13.8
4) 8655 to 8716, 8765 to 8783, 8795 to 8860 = -0.5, 13.2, 13.7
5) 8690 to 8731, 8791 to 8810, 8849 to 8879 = 0.8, 13.9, 13.7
